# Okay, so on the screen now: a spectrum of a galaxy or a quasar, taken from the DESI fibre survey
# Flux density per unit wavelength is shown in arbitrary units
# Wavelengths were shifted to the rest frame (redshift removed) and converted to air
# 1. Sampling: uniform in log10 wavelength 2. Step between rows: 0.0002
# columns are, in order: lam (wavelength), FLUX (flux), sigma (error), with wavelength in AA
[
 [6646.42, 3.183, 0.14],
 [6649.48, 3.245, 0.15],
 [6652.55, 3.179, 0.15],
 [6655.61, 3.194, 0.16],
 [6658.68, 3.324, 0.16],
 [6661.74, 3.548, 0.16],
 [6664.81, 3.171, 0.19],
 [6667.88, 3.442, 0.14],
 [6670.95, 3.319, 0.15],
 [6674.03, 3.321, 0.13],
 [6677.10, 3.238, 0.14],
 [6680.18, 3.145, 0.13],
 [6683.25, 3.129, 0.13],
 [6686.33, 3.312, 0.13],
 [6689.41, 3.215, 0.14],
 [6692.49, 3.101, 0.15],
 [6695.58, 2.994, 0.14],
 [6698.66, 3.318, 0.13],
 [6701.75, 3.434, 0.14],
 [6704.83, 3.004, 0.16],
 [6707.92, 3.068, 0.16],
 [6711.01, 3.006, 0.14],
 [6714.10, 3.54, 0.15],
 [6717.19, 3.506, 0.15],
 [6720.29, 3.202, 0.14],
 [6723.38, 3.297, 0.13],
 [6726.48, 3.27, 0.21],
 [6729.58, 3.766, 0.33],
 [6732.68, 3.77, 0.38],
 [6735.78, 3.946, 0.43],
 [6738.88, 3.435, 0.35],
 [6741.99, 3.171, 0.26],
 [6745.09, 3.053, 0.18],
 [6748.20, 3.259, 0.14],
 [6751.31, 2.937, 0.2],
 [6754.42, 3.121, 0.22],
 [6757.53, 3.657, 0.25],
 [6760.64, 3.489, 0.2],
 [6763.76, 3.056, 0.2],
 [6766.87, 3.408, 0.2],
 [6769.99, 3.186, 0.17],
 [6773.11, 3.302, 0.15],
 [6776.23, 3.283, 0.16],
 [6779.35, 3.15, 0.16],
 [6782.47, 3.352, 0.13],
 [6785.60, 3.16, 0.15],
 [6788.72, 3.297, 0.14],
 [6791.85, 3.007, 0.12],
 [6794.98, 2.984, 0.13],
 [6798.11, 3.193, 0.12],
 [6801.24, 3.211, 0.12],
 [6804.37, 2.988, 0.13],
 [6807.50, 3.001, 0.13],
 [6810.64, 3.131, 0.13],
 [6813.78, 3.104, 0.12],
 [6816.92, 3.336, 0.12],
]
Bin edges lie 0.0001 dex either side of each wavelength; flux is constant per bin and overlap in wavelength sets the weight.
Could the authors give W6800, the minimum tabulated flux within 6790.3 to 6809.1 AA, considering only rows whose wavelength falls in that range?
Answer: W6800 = 2.984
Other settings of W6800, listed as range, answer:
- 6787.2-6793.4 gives 3.007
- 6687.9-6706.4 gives 2.994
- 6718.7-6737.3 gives 3.202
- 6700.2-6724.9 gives 3.004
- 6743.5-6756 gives 2.937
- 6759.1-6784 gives 3.056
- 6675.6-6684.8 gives 3.129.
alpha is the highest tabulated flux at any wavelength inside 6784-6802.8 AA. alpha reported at 3.297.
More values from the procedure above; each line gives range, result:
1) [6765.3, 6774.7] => 3.408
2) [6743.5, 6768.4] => 3.657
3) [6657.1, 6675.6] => 3.548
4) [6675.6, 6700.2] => 3.318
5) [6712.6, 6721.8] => 3.54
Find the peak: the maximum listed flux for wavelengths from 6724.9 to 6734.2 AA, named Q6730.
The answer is 3.77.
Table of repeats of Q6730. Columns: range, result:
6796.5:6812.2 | 3.211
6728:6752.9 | 3.946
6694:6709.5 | 3.434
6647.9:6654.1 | 3.245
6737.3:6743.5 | 3.435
